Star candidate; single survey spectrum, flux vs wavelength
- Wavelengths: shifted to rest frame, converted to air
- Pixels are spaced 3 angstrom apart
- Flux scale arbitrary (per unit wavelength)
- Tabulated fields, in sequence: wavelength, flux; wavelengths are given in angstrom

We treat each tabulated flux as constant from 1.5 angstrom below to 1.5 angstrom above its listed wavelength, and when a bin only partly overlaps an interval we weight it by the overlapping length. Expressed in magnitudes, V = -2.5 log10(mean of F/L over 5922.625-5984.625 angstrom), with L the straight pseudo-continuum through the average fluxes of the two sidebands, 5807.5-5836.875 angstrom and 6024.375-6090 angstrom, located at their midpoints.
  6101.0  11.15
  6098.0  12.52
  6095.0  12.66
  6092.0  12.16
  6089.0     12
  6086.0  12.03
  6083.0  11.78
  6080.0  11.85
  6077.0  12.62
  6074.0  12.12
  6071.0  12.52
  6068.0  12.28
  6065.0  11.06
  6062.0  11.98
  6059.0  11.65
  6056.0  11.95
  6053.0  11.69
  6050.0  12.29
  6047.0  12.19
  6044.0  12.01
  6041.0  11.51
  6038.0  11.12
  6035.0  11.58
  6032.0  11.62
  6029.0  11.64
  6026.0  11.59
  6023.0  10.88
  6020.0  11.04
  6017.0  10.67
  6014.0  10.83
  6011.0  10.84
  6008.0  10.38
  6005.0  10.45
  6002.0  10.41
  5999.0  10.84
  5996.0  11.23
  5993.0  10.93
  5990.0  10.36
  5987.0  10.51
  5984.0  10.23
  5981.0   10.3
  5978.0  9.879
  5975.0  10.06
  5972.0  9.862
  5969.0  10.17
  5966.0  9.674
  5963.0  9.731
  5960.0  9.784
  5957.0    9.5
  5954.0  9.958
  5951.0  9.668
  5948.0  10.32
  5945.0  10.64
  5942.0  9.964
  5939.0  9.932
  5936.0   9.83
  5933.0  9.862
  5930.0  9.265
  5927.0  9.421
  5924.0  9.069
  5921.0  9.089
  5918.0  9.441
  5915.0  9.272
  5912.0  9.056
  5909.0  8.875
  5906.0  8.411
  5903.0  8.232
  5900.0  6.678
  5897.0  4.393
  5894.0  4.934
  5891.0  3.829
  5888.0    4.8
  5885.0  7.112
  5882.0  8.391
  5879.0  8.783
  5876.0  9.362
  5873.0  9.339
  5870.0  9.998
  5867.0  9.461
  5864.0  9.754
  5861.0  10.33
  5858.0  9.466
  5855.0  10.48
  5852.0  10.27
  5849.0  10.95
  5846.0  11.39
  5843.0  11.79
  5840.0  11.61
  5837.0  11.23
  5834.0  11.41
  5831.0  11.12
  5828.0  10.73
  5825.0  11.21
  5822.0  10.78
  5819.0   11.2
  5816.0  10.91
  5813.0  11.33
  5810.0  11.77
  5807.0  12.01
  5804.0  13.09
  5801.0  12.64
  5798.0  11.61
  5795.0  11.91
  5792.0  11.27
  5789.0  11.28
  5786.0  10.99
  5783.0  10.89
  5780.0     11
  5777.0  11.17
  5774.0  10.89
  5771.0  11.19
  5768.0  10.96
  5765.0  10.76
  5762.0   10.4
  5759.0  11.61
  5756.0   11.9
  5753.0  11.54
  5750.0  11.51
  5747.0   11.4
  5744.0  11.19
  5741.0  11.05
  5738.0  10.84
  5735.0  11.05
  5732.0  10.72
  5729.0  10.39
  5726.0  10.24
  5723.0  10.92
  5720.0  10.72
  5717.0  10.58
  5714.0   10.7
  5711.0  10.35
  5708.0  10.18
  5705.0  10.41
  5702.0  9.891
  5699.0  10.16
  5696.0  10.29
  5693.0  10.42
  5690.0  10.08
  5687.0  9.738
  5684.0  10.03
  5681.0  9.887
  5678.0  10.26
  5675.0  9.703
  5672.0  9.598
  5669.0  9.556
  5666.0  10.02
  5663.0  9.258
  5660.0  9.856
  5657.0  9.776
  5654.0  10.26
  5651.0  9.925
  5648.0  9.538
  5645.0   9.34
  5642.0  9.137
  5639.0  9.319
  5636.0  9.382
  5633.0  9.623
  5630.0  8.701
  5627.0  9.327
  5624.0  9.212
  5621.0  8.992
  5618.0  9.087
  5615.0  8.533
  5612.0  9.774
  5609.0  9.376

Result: 0.17 mag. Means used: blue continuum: 11.2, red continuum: 11.9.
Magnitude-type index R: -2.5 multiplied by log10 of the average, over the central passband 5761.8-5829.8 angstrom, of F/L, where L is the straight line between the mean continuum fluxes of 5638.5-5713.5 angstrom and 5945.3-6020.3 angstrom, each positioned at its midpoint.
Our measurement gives -0.129 mag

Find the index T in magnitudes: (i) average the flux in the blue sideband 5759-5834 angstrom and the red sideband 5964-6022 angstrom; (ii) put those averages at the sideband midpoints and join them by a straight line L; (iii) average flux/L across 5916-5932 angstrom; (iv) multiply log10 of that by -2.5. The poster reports 0.16 mag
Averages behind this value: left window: 11.3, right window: 10.5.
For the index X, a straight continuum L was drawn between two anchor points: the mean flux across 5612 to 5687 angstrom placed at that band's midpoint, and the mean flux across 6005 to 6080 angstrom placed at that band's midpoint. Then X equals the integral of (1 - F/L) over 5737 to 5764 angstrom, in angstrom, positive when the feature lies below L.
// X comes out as -3.3 angstrom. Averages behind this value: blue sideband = 9.52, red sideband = 11.6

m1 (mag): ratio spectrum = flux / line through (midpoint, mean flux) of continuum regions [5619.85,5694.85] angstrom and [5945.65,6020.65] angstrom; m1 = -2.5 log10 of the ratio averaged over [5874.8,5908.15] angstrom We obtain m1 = 0.43 mag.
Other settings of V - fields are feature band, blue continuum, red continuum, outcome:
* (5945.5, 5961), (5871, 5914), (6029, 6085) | -0.101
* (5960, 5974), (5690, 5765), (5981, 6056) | 0.124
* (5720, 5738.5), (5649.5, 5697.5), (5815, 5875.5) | -0.056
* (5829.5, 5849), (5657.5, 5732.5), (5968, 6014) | -0.110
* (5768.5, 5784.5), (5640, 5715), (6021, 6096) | -0.060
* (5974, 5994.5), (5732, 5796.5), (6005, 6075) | 0.111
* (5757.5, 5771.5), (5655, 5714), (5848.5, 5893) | -0.162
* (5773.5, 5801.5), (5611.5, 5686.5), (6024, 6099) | -0.101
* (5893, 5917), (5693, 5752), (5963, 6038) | 0.371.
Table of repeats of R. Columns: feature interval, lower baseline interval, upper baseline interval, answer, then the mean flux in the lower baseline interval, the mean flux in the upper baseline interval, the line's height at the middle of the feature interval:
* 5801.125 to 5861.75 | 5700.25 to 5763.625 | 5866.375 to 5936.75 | -0.20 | 10.8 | 8.17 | 9.27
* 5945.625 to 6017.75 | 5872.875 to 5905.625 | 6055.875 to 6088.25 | -0.09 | 6.85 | 12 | 9.45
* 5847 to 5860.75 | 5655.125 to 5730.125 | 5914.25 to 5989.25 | -0.04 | 10.1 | 9.83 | 9.94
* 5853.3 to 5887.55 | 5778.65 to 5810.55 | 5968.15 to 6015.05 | 0.22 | 11.7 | 10.5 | 11.2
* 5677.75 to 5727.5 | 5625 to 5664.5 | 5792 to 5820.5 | 0.00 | 9.49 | 11.8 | 10.3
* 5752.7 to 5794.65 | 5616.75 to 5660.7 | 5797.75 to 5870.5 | -0.06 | 9.43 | 11.1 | 10.6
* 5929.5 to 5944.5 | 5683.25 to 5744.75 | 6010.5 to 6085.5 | 0.14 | 10.5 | 11.7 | 11.3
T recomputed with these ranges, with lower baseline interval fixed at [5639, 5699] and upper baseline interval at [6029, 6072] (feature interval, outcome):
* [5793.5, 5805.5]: -0.17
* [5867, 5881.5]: 0.17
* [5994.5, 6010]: 0.09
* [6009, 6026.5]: 0.07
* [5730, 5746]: -0.08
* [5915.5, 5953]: 0.16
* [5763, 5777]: -0.06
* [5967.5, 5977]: 0.14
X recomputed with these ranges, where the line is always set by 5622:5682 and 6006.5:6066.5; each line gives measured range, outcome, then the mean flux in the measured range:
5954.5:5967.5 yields 1.6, 9.69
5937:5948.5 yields 0.8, 10.2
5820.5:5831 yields -0.5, 10.9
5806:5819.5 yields -1.4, 11.4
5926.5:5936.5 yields 1.2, 9.59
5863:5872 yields 0.8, 9.71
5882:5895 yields 6.3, 5.55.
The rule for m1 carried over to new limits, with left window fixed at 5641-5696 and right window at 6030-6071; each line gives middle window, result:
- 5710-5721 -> -0.06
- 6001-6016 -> 0.10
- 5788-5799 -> -0.10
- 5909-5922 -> 0.21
